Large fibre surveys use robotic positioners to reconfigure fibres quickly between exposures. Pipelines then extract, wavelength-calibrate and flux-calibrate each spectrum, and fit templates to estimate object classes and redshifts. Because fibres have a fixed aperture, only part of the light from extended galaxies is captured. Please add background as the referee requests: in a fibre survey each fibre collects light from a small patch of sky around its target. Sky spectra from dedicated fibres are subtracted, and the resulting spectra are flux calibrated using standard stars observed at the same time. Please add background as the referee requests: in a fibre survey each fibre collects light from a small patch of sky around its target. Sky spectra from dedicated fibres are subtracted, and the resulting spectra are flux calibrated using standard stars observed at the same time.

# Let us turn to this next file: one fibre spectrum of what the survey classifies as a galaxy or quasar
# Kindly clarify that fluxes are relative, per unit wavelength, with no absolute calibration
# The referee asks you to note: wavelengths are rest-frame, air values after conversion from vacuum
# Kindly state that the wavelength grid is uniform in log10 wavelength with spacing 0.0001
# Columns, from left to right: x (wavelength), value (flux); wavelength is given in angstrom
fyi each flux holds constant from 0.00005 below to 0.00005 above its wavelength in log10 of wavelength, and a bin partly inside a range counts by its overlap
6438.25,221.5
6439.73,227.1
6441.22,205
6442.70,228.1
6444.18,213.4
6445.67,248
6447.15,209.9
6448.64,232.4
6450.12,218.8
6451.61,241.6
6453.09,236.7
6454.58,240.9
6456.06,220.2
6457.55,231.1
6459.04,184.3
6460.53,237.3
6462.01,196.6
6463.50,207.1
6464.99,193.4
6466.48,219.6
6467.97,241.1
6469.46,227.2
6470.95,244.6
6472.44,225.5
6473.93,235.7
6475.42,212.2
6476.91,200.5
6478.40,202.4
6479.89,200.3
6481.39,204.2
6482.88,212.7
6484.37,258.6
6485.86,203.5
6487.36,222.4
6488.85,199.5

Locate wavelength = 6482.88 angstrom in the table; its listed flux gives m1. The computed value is 212.7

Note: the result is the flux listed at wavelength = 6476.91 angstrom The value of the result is 200.5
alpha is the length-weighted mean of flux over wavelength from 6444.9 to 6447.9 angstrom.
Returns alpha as 228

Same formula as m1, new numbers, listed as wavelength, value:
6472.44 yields 225.5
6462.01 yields 196.6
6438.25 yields 221.5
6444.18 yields 213.4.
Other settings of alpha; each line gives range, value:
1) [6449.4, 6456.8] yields 232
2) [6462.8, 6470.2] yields 218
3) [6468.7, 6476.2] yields 229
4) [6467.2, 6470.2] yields 234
